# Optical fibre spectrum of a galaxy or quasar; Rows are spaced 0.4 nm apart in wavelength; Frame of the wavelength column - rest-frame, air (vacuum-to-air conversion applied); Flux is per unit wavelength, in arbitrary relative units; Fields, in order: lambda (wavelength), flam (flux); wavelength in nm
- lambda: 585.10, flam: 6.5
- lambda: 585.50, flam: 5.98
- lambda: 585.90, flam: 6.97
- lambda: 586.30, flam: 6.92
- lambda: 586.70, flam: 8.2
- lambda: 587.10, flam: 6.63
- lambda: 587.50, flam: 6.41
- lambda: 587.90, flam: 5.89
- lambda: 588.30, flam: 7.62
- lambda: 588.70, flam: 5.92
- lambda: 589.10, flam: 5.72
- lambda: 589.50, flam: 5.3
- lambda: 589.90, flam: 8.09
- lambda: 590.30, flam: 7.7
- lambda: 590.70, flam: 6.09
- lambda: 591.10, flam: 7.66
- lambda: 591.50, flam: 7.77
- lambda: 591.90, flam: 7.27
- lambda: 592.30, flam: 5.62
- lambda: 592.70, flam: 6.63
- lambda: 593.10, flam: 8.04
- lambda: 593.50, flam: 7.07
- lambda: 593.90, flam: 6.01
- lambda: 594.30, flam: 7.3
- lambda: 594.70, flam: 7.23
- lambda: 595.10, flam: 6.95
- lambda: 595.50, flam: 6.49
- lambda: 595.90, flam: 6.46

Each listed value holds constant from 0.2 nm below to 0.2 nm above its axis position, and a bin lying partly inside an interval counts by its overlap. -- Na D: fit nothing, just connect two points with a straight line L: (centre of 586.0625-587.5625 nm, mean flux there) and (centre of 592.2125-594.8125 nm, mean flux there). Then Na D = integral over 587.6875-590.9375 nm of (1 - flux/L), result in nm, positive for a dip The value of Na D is 0.21 nm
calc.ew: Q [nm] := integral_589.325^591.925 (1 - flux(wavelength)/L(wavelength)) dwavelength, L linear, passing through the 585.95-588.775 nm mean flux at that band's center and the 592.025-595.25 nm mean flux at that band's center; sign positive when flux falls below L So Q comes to -0.11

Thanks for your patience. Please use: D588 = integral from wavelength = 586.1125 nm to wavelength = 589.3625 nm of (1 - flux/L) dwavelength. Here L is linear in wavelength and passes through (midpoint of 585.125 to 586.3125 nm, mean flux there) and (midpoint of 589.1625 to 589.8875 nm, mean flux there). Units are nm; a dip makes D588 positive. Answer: -0.16 nm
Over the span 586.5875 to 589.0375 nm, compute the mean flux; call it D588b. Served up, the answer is 6.67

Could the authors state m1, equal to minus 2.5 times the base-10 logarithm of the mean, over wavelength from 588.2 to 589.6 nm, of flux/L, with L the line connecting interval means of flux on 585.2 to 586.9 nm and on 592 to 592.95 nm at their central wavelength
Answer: 0.10 mag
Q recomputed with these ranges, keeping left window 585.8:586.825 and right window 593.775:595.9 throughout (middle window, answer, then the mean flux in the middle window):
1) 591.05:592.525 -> 0.00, 7.01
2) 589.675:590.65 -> -0.06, 7.55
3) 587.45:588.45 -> 0.08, 6.63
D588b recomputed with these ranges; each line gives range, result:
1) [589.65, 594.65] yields 7.09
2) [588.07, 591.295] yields 6.75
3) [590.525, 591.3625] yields 6.97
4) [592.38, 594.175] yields 6.86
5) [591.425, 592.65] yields 6.77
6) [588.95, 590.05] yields 6.32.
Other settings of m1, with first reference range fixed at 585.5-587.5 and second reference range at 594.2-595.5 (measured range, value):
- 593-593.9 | -0.019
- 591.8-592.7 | 0.102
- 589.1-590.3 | 0.049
